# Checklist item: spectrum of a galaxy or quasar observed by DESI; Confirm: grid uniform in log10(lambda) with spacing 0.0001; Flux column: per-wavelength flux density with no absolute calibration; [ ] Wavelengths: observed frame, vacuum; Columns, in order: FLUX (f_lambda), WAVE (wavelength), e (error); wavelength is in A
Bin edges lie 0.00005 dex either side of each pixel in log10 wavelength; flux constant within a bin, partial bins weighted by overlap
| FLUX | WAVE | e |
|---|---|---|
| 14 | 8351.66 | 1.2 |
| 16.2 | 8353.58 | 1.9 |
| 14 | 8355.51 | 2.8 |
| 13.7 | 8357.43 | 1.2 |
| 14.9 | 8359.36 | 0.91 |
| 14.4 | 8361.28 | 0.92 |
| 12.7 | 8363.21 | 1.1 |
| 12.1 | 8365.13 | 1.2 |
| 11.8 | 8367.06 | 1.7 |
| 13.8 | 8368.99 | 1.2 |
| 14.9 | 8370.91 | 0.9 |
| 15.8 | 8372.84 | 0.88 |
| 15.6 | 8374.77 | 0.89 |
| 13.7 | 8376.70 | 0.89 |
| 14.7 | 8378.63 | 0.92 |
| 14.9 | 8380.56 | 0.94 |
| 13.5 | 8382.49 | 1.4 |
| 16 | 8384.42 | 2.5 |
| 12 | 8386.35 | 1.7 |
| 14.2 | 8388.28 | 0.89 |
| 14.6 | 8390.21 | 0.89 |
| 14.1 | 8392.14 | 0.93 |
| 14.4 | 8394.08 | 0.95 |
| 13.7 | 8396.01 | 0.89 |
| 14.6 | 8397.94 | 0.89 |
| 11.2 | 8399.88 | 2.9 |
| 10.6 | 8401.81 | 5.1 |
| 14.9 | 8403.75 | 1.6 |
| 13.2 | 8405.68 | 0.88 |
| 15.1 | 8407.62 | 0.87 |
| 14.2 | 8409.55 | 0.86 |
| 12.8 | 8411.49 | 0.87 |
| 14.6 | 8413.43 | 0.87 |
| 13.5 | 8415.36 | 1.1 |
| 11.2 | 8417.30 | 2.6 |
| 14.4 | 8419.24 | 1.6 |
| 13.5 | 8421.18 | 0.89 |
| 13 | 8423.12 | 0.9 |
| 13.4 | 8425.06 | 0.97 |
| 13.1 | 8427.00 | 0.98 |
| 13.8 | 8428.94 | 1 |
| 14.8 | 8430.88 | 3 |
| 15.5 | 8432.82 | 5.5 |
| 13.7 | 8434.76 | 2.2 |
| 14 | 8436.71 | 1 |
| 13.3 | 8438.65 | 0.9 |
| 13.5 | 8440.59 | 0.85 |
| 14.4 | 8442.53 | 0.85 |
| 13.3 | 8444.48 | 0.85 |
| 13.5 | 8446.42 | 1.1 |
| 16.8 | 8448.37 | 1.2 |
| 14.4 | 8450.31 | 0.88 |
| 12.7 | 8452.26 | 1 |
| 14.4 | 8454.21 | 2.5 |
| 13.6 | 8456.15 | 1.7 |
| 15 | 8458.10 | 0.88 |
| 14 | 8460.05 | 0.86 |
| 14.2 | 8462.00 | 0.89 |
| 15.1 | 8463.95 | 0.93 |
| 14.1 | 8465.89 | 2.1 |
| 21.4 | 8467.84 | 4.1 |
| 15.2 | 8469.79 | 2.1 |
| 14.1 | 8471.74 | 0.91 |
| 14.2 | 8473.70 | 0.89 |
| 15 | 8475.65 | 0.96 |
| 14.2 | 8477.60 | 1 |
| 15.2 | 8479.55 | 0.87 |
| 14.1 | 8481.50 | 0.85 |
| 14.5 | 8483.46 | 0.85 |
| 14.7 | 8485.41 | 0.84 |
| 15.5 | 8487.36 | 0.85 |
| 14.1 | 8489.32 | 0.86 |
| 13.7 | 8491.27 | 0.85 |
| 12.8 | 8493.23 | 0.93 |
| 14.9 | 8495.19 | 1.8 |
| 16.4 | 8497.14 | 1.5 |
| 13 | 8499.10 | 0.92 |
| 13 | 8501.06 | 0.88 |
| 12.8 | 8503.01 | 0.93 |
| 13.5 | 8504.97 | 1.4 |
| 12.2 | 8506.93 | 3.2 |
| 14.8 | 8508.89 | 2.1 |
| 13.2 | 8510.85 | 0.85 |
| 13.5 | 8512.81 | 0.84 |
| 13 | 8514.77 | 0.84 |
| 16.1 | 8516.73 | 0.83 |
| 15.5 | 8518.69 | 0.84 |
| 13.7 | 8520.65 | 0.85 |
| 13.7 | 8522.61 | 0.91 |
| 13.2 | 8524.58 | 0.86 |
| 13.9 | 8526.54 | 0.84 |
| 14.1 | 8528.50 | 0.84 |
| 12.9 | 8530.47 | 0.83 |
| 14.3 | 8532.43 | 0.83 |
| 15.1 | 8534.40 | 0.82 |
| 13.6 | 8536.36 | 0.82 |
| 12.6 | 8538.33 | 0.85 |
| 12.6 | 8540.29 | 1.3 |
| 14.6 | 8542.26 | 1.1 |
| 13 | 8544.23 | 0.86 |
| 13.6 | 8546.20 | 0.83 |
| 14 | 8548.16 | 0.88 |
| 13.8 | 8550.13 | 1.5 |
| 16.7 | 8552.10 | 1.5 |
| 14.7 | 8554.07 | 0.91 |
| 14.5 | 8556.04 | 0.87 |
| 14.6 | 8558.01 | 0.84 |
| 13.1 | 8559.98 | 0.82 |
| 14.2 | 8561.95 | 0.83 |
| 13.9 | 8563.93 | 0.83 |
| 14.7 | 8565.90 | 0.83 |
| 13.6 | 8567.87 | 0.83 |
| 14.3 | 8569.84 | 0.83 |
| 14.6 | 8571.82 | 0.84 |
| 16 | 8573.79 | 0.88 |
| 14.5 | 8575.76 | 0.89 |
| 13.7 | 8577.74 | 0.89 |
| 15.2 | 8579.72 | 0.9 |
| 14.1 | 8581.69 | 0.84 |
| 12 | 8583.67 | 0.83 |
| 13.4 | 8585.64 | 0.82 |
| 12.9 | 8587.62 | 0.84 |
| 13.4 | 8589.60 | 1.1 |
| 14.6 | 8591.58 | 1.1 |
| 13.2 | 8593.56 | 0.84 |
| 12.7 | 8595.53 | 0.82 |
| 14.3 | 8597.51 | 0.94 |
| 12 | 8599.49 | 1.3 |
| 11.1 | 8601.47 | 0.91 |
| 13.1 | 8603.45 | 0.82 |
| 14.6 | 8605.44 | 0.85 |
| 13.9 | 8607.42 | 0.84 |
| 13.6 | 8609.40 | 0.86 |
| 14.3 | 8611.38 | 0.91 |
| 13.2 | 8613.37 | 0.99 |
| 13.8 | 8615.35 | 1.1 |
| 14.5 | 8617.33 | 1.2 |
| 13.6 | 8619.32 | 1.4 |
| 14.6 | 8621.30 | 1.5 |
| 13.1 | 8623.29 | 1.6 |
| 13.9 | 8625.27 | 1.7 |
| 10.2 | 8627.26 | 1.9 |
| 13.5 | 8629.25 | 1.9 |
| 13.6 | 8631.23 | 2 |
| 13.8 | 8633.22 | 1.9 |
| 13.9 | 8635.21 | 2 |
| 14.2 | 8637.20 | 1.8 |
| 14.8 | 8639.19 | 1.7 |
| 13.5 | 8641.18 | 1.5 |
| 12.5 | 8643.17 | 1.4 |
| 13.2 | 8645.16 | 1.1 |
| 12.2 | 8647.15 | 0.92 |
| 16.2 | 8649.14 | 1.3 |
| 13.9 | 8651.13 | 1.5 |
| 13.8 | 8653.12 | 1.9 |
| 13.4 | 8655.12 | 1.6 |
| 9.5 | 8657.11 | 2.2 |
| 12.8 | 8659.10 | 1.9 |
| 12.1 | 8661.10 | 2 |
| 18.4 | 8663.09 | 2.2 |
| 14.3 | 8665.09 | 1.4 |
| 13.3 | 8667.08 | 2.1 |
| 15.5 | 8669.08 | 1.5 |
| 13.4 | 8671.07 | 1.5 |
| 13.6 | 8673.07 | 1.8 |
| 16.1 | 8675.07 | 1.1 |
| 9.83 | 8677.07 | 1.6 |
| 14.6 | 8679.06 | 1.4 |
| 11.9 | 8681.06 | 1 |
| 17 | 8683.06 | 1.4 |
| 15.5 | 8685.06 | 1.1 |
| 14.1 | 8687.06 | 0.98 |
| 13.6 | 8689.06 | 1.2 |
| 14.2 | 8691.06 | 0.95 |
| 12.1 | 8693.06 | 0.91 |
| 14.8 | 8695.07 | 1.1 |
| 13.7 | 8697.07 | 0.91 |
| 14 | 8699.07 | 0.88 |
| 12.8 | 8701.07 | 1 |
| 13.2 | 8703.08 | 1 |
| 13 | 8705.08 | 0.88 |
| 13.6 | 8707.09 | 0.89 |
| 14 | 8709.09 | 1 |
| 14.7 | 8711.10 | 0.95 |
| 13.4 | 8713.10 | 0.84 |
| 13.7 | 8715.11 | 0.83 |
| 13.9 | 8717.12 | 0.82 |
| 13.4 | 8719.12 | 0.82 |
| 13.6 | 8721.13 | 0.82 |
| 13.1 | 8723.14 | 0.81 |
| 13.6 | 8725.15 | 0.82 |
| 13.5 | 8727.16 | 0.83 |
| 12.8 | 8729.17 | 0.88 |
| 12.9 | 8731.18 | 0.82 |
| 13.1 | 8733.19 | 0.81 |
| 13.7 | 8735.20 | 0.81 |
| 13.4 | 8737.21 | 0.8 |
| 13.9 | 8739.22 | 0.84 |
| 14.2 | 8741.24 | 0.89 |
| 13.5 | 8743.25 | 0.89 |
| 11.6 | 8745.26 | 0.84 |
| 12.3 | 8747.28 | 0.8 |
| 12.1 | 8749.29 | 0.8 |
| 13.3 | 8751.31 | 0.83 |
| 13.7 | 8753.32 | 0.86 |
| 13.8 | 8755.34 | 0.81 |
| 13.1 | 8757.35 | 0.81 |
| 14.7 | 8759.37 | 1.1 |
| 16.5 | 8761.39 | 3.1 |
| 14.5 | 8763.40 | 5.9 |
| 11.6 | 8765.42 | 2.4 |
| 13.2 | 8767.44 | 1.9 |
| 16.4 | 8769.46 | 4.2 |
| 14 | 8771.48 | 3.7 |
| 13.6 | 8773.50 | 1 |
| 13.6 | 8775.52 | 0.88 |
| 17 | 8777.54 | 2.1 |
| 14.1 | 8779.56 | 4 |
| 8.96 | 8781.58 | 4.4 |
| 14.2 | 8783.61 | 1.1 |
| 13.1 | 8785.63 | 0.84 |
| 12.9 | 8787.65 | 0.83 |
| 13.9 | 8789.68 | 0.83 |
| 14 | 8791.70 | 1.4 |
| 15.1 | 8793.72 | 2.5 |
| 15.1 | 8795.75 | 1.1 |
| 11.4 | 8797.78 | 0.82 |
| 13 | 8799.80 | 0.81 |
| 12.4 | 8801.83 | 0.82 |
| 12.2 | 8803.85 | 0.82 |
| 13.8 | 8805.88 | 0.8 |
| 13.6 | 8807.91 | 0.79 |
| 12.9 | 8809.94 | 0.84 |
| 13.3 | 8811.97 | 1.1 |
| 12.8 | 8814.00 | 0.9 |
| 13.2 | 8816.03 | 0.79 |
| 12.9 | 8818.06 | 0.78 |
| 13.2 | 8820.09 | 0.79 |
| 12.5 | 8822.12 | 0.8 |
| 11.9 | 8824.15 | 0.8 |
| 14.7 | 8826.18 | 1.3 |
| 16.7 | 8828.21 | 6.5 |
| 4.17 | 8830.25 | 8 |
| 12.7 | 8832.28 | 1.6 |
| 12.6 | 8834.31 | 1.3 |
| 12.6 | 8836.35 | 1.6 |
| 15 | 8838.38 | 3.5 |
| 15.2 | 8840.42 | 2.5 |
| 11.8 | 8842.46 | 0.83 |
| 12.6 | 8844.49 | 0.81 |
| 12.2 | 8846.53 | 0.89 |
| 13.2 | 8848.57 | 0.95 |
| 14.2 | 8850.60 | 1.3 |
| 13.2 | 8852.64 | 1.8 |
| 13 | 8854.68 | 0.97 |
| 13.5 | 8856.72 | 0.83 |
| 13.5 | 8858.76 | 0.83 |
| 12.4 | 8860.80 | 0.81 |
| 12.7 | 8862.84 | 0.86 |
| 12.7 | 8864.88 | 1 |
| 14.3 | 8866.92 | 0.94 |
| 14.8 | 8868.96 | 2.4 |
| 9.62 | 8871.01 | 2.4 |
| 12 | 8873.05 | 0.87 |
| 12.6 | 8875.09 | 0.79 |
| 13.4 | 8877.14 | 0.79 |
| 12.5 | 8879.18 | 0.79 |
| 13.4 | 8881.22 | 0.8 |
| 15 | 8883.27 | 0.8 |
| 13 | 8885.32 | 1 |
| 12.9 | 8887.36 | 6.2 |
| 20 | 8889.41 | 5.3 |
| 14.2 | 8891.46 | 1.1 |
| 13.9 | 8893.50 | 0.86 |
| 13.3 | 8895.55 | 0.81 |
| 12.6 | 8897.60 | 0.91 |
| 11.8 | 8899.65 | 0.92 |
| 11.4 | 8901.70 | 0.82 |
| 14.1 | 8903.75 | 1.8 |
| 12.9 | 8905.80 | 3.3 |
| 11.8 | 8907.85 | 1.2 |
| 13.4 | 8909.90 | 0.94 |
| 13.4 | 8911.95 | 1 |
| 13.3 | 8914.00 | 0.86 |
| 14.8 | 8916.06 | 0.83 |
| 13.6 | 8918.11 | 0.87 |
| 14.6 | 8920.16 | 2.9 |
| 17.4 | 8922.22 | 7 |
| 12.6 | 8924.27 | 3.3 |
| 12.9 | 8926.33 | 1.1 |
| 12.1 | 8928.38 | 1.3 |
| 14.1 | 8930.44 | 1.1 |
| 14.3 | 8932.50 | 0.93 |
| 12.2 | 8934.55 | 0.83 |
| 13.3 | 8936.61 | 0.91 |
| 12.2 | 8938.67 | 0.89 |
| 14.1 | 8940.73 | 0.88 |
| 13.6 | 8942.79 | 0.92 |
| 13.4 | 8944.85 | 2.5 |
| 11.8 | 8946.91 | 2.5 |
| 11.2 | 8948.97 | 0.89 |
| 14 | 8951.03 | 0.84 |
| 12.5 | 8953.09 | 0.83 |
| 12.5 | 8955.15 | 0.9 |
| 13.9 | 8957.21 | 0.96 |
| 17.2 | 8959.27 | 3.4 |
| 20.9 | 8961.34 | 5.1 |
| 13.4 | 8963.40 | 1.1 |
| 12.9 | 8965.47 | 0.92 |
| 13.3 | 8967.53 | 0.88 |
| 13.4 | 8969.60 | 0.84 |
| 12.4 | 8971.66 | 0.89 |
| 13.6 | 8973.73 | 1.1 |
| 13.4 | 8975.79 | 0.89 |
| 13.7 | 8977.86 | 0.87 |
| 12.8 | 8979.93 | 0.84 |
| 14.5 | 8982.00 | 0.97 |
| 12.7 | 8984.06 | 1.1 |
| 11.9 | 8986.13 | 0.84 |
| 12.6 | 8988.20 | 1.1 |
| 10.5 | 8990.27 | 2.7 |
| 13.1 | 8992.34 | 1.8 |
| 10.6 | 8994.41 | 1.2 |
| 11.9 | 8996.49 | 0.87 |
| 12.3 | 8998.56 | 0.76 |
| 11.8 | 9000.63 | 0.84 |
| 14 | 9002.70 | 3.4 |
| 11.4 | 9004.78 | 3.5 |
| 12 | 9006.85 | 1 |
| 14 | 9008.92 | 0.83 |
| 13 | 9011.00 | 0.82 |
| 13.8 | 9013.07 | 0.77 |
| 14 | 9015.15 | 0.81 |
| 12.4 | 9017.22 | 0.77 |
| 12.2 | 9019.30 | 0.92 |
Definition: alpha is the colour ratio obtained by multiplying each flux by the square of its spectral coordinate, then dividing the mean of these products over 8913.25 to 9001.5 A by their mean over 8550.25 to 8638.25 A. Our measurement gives 1.05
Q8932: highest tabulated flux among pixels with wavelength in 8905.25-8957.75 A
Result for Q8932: 17.4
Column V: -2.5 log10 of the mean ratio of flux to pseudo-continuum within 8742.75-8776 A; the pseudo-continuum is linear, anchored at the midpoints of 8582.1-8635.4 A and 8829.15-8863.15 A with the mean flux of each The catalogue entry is -0.059 mag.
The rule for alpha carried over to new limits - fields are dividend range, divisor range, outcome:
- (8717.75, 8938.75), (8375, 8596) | 1.03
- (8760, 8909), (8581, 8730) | 1.02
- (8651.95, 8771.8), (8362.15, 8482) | 1.04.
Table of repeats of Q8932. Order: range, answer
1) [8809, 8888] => 16.7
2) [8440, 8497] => 21.4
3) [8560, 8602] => 16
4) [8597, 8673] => 18.4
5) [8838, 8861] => 15.2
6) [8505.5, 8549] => 16.1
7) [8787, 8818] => 15.1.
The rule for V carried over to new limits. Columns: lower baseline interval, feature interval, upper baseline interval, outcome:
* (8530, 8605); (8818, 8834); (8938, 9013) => 0.090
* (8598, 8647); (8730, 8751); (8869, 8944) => 0.028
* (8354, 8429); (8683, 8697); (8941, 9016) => -0.061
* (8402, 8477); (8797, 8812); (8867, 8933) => 0.068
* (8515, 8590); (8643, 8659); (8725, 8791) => 0.057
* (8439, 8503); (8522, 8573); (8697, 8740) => 0.014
